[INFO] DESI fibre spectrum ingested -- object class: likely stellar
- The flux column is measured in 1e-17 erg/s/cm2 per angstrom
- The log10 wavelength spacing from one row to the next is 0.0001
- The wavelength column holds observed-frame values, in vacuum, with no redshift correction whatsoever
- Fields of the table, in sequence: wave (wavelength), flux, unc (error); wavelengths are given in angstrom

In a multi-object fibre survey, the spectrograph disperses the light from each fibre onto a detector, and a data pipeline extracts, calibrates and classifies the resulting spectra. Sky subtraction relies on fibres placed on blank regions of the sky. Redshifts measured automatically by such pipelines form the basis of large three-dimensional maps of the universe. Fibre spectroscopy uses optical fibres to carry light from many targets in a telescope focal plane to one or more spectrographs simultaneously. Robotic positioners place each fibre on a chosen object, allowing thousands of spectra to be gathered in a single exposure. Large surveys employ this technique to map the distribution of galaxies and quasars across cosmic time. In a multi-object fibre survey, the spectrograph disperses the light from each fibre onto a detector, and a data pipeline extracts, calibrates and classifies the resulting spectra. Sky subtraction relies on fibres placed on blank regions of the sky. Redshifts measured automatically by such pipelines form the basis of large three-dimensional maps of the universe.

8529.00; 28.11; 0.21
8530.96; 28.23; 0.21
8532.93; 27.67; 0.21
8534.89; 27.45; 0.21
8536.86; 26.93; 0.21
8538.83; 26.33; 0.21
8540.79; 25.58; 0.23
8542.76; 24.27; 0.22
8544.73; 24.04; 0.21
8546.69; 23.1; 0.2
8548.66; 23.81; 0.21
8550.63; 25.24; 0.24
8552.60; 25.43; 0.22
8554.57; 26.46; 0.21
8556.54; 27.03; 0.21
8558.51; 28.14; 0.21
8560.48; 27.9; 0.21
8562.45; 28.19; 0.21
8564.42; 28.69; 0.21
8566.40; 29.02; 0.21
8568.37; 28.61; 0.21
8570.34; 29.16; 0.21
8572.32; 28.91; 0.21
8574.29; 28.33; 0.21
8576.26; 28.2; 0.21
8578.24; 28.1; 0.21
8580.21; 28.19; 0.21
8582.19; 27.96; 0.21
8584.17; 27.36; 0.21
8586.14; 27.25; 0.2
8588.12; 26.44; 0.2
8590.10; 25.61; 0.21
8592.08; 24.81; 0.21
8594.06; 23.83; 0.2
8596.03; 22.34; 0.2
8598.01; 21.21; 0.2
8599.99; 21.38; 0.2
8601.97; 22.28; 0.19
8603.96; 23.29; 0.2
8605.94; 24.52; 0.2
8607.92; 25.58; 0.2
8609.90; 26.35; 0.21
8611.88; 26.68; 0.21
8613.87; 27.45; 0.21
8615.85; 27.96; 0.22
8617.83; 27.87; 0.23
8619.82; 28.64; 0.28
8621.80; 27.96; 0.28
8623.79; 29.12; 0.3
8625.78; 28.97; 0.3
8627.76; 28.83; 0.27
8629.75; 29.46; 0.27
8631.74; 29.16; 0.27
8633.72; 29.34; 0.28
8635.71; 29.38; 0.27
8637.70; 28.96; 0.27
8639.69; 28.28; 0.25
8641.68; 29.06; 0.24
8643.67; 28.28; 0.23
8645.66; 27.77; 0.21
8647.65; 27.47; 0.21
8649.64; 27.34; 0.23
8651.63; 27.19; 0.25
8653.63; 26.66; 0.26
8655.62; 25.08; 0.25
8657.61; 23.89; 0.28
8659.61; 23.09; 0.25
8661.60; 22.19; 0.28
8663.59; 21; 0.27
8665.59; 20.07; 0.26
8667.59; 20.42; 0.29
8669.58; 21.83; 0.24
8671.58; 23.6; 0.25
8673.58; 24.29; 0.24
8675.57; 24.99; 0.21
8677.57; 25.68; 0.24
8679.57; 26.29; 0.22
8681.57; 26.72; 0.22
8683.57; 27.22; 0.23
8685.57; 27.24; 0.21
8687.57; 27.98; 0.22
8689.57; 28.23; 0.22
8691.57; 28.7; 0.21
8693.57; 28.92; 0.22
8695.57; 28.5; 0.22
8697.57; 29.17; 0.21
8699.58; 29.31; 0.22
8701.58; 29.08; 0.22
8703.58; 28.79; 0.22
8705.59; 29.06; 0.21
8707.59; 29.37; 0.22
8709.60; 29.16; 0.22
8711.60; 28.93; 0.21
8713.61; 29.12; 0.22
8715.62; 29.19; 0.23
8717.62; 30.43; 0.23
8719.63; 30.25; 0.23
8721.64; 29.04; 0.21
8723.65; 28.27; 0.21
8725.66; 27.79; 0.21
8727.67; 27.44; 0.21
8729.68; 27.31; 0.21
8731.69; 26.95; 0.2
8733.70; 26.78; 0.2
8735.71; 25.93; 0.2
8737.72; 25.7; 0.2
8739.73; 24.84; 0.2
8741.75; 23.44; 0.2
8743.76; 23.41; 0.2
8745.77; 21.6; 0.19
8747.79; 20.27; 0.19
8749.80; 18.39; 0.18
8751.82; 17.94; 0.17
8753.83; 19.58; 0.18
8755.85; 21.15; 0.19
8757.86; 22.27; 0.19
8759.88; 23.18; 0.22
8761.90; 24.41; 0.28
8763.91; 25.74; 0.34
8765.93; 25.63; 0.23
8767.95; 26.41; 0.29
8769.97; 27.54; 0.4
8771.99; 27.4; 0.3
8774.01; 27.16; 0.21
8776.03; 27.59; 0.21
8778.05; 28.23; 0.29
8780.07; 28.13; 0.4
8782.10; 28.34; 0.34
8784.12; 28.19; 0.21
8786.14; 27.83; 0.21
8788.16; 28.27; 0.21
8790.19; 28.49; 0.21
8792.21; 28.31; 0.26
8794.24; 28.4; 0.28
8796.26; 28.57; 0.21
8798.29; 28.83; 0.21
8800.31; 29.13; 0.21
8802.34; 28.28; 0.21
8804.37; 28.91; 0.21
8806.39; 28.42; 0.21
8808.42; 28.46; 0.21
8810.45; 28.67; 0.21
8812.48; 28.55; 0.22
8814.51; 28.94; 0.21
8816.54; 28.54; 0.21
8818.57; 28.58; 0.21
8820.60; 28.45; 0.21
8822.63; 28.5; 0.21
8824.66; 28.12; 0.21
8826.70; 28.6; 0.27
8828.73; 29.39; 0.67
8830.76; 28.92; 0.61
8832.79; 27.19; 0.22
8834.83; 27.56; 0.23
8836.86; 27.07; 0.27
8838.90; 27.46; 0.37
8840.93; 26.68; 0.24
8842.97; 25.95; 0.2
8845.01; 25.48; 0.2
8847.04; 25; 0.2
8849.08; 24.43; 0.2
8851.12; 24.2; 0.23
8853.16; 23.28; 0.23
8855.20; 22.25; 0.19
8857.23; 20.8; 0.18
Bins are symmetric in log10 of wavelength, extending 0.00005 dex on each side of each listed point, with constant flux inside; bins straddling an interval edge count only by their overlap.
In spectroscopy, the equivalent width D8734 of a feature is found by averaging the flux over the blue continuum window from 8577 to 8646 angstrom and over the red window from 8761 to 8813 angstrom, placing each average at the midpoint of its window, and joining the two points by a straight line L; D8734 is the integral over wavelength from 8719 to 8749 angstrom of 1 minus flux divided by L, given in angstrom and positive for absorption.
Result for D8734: 1.9 angstrom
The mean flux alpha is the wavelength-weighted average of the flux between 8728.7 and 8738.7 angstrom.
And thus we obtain 26.5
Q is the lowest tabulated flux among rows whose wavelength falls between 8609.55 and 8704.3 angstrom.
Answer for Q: 20.07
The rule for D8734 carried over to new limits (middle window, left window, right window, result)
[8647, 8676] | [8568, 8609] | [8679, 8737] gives 3.7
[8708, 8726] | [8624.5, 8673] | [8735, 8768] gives -4.0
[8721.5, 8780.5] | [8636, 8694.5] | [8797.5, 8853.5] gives 4.2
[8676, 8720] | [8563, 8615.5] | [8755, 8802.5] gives -2.9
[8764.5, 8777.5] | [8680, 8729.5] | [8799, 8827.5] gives 0.7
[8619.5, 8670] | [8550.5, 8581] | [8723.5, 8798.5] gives 0.9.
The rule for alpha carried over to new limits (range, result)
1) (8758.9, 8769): 25.1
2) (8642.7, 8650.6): 27.7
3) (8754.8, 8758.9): 21.7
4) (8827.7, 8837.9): 28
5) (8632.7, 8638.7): 29.2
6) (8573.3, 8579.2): 28.2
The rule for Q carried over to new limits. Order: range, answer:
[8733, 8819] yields 17.94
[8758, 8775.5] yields 23.18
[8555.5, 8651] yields 21.21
